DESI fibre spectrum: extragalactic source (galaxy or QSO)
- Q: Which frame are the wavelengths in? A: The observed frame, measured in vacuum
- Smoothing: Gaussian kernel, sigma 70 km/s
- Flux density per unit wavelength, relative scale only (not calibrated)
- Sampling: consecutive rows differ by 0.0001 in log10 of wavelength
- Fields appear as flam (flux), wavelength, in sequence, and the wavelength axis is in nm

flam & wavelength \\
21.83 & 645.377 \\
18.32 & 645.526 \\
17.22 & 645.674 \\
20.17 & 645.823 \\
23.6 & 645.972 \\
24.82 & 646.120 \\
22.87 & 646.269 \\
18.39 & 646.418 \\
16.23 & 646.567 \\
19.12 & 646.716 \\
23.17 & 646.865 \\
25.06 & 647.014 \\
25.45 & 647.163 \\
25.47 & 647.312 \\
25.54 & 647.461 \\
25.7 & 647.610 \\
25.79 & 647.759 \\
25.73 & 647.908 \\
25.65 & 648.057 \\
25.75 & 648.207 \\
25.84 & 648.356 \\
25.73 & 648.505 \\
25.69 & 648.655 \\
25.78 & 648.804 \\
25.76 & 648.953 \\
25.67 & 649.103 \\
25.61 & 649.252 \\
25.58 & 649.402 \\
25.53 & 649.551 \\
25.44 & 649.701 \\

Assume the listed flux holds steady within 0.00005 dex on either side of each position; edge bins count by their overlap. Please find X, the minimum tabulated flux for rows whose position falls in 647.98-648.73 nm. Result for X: 25.65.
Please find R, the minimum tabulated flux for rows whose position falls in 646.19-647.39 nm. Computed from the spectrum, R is 16.23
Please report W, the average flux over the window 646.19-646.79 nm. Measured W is 19.2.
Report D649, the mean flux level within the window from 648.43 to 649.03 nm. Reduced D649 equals 25.7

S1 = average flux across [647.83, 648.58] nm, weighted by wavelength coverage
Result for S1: 25.7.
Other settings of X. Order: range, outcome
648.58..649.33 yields 25.61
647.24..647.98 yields 25.47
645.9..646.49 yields 18.39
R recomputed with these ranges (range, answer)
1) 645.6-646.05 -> 17.22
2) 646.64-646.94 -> 19.12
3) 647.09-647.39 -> 25.45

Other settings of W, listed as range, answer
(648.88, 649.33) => 25.6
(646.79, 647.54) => 24.9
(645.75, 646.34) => 22.9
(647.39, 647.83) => 25.7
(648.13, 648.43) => 25.8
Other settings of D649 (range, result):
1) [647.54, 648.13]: 25.7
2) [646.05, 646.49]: 22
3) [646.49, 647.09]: 20.9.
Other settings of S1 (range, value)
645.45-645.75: 17.8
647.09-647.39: 25.5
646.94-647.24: 25.3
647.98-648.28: 25.7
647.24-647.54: 25.5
